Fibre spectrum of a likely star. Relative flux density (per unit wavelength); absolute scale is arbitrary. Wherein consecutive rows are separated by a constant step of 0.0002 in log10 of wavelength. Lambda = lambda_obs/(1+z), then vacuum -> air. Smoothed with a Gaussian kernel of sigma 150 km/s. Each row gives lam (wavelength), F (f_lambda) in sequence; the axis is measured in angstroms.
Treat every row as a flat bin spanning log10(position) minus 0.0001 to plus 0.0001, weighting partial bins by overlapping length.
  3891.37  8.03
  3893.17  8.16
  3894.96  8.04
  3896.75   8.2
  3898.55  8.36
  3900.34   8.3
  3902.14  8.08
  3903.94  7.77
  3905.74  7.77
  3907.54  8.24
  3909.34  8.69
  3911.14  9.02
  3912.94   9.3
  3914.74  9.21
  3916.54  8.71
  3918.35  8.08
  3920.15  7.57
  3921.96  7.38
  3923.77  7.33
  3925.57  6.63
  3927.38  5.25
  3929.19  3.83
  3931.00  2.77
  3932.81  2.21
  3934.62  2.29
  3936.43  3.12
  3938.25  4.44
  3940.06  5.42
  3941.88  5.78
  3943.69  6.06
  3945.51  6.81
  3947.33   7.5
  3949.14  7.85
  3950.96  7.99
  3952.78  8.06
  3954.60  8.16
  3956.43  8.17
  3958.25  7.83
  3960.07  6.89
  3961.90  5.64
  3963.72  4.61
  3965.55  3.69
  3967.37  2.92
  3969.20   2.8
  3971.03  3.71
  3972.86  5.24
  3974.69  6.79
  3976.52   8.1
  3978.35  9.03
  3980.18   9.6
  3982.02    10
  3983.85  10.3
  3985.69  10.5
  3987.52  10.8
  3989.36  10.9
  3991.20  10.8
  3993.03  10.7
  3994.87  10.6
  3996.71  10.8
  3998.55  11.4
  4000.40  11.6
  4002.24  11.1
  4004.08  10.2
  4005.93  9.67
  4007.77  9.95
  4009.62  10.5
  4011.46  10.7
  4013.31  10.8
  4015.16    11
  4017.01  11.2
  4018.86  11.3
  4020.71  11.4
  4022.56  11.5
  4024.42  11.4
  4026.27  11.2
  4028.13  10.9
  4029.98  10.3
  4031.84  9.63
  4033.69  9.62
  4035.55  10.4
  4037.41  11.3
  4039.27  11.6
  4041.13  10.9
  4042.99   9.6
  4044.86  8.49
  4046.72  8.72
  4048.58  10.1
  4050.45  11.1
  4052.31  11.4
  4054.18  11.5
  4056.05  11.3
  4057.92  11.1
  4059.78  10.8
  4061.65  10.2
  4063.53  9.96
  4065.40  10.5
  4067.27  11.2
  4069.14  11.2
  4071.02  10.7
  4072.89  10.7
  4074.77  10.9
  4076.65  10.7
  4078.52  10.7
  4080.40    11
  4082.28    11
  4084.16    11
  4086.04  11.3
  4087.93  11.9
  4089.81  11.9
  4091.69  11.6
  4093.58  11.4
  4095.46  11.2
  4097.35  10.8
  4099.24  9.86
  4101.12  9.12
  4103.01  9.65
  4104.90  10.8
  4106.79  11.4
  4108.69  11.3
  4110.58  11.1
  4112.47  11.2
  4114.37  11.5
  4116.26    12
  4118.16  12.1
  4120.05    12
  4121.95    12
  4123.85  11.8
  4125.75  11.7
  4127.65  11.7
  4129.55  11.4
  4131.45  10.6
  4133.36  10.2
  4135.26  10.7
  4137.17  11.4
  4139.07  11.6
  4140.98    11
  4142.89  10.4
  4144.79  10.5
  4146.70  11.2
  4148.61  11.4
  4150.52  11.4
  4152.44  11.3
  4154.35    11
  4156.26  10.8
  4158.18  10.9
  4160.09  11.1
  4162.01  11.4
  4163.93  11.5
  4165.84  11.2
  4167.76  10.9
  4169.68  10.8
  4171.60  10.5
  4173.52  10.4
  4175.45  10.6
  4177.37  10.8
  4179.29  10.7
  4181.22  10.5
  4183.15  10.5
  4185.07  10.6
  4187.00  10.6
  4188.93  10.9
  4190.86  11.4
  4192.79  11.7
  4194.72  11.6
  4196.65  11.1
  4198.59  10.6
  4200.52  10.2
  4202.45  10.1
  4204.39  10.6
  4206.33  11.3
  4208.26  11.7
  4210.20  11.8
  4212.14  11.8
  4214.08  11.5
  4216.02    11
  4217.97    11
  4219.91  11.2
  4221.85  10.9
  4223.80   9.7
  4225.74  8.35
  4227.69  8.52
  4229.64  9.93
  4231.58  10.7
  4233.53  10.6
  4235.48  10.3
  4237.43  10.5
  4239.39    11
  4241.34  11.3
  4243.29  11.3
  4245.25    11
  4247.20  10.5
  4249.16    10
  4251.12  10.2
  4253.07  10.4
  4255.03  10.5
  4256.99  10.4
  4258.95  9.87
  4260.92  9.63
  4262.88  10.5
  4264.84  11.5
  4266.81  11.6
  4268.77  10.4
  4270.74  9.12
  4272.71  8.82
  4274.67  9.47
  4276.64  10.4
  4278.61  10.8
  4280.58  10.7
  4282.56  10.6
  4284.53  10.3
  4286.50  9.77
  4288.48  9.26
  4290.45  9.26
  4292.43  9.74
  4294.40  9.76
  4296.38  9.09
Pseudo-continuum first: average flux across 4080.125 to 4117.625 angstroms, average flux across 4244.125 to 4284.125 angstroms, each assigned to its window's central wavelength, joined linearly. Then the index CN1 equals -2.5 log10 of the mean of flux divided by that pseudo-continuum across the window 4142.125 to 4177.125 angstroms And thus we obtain -0.017 mag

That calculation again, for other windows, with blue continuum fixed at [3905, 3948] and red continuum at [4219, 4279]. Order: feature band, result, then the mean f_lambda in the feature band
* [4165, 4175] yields -0.15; 10.7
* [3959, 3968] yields 0.37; 4.86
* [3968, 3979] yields 0.20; 5.79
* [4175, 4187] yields -0.12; 10.6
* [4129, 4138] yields -0.21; 10.8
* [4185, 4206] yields -0.13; 10.9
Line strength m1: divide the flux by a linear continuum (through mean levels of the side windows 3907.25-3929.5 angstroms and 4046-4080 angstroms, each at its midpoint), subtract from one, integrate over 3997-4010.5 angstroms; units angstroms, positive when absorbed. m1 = -1.6 angstroms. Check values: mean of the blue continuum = 7.72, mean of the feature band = 10.6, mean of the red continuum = 10.7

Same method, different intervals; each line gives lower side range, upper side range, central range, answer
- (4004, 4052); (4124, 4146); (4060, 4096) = -0.7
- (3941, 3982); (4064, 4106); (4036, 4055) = -1.9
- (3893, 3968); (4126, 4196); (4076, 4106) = -3.7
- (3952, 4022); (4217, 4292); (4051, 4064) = -2.3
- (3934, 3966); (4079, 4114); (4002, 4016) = -4.0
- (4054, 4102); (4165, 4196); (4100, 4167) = -1.7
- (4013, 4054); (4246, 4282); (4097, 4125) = -1.6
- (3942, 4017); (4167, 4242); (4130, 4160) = -2.5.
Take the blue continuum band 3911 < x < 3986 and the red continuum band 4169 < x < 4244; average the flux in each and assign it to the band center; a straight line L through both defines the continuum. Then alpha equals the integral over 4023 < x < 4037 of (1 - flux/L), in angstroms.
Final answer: -4.82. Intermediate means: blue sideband 6.53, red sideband 10.7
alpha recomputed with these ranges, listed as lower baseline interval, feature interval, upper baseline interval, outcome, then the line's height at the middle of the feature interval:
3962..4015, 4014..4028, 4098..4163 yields -2.8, 9.36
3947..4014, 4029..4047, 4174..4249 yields -2.0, 9.09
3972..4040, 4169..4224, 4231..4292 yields -3.1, 10.3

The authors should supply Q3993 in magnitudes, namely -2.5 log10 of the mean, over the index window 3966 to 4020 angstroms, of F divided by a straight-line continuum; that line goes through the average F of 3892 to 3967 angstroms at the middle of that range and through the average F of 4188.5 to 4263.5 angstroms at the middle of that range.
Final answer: -0.22 mag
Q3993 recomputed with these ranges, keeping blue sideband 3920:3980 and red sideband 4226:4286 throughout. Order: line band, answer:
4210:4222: -0.16 mag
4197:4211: -0.14 mag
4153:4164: -0.24 mag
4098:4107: -0.24 mag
